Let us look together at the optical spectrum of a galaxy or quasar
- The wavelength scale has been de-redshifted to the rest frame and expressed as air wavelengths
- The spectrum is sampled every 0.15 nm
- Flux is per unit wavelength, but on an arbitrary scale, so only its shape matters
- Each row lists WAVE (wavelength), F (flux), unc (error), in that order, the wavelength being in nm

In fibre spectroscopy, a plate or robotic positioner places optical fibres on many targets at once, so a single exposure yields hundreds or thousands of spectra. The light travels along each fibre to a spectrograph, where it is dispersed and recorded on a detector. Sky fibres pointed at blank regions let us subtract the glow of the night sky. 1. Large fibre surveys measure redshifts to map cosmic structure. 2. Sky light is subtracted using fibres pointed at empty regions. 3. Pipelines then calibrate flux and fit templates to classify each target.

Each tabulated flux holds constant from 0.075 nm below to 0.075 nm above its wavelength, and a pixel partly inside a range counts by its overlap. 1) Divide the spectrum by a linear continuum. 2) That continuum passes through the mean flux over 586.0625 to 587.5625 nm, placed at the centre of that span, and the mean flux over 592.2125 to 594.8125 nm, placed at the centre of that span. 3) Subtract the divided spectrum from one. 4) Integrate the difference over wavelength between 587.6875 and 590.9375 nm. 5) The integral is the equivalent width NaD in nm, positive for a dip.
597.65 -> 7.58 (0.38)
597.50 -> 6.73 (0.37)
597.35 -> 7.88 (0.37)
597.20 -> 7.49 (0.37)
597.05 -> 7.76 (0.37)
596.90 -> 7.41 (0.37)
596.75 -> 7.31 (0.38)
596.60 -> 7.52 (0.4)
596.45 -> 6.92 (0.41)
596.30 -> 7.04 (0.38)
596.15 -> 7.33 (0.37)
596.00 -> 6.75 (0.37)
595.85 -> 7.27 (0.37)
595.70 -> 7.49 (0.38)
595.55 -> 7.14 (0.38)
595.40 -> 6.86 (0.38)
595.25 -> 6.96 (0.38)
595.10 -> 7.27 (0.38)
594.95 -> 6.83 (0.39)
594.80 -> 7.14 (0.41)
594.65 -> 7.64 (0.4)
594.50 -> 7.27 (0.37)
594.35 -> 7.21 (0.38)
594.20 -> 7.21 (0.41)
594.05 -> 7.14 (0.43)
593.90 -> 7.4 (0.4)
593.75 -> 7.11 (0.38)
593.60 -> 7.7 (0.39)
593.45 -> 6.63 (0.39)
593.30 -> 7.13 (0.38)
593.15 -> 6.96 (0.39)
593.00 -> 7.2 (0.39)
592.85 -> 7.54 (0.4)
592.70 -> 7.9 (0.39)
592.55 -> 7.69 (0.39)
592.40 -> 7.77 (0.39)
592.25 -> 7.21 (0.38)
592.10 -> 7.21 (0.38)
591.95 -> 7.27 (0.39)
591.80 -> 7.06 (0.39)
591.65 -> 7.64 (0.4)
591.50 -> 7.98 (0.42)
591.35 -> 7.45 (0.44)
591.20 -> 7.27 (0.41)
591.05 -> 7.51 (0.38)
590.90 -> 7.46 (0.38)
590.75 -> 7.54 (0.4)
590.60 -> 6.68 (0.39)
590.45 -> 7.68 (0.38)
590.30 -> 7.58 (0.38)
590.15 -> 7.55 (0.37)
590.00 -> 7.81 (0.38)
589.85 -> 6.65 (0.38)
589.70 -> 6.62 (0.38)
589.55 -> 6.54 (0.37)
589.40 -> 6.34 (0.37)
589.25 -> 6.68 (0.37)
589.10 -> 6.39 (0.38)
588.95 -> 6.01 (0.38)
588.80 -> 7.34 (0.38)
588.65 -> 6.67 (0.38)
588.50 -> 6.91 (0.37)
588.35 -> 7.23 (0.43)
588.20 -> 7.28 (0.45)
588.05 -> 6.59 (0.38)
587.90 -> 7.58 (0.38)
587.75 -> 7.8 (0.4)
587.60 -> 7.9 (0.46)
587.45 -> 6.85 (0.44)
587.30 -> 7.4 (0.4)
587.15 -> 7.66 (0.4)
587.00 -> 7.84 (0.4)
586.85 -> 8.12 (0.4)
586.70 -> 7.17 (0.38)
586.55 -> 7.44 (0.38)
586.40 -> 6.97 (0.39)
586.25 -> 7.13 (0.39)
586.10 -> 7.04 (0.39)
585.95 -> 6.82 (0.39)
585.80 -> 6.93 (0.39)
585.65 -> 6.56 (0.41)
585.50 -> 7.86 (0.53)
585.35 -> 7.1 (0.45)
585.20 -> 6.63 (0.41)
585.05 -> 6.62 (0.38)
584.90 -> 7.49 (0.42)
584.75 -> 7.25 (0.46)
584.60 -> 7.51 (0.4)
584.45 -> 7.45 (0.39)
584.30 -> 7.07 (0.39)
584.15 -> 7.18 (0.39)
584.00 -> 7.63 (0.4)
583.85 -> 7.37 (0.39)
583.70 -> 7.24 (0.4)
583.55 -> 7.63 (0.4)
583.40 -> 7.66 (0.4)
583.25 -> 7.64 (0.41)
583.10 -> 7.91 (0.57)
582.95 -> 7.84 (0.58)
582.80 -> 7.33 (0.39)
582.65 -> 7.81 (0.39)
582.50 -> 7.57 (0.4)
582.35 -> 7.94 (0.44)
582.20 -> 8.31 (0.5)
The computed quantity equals 0.15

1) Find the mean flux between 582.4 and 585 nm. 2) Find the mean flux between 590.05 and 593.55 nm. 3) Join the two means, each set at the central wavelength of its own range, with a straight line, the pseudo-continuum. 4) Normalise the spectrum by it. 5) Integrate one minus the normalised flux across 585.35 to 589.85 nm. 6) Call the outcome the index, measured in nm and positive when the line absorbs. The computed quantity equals 0.22 nm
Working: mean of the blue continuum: 7.5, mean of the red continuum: 7.39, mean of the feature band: 7.08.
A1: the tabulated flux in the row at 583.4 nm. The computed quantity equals 7.66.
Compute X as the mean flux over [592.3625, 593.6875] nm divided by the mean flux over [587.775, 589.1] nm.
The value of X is 1.06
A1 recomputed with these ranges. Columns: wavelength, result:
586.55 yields 7.44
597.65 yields 7.58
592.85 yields 7.54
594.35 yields 7.21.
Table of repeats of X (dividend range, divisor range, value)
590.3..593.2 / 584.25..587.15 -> 1.03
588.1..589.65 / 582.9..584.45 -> 0.90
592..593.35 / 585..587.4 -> 1.03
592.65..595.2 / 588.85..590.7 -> 1.05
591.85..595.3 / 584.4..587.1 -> 1.01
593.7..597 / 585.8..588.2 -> 0.98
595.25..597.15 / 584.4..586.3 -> 1.02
